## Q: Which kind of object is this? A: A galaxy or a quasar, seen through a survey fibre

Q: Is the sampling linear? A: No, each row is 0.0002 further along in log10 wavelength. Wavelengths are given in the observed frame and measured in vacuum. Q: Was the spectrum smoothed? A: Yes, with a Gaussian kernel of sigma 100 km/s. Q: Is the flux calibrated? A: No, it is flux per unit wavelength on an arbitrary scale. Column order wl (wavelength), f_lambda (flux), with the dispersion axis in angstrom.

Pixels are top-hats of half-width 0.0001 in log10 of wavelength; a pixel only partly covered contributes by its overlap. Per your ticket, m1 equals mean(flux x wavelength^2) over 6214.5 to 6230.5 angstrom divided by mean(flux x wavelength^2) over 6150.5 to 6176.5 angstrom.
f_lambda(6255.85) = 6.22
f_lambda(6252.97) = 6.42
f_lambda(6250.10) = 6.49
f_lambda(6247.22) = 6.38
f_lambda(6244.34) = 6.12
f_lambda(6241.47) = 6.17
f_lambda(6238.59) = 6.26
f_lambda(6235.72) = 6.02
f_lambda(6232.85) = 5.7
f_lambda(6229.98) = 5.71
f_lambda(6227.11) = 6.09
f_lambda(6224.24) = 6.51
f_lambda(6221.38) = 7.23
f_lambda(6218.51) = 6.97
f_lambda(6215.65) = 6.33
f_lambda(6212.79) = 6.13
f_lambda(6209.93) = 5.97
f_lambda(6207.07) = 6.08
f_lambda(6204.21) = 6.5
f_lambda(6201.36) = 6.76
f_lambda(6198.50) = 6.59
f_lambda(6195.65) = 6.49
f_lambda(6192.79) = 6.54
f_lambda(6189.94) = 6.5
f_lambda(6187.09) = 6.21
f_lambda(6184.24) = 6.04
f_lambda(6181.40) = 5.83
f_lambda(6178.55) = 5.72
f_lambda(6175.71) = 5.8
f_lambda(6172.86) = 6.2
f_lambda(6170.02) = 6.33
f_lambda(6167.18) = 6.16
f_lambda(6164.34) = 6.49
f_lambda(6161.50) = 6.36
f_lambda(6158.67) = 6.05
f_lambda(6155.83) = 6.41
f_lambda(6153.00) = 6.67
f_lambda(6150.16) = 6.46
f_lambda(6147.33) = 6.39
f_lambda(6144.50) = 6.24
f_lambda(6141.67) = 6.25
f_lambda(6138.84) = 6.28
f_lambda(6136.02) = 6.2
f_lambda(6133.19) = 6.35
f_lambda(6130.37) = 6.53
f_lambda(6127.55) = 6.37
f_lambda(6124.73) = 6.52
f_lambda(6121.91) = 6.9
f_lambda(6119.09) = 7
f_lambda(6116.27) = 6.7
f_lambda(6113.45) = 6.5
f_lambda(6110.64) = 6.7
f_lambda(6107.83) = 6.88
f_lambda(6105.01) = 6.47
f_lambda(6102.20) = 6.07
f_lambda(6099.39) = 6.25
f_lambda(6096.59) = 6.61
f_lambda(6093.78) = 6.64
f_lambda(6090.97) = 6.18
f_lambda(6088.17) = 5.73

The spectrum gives 1.06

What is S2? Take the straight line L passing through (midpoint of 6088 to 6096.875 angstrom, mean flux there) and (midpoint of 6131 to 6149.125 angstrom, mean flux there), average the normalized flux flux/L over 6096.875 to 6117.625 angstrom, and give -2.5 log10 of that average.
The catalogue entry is -0.03 mag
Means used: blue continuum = 6.33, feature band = 6.52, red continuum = 6.3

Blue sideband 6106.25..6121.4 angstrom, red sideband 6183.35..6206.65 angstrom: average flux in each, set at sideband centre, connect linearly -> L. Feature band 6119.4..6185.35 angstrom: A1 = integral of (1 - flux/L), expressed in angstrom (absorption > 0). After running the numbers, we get 3.1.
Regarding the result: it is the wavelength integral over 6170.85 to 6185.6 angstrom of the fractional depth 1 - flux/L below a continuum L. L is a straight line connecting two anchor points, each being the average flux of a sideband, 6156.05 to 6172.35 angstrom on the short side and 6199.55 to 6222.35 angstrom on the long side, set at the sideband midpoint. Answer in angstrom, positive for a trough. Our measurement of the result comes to 1.0 angstrom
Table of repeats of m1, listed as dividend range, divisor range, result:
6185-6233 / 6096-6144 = 1.01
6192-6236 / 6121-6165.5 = 1.02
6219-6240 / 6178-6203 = 1.00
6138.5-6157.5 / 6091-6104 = 1.02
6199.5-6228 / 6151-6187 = 1.06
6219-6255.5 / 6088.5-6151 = 1.01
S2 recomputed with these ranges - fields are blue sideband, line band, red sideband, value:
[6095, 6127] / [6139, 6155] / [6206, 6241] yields 0.02 mag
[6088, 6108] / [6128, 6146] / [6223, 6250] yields 0.00 mag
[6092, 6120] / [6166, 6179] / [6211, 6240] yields 0.06 mag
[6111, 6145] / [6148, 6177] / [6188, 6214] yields 0.03 mag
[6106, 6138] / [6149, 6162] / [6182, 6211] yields 0.02 mag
